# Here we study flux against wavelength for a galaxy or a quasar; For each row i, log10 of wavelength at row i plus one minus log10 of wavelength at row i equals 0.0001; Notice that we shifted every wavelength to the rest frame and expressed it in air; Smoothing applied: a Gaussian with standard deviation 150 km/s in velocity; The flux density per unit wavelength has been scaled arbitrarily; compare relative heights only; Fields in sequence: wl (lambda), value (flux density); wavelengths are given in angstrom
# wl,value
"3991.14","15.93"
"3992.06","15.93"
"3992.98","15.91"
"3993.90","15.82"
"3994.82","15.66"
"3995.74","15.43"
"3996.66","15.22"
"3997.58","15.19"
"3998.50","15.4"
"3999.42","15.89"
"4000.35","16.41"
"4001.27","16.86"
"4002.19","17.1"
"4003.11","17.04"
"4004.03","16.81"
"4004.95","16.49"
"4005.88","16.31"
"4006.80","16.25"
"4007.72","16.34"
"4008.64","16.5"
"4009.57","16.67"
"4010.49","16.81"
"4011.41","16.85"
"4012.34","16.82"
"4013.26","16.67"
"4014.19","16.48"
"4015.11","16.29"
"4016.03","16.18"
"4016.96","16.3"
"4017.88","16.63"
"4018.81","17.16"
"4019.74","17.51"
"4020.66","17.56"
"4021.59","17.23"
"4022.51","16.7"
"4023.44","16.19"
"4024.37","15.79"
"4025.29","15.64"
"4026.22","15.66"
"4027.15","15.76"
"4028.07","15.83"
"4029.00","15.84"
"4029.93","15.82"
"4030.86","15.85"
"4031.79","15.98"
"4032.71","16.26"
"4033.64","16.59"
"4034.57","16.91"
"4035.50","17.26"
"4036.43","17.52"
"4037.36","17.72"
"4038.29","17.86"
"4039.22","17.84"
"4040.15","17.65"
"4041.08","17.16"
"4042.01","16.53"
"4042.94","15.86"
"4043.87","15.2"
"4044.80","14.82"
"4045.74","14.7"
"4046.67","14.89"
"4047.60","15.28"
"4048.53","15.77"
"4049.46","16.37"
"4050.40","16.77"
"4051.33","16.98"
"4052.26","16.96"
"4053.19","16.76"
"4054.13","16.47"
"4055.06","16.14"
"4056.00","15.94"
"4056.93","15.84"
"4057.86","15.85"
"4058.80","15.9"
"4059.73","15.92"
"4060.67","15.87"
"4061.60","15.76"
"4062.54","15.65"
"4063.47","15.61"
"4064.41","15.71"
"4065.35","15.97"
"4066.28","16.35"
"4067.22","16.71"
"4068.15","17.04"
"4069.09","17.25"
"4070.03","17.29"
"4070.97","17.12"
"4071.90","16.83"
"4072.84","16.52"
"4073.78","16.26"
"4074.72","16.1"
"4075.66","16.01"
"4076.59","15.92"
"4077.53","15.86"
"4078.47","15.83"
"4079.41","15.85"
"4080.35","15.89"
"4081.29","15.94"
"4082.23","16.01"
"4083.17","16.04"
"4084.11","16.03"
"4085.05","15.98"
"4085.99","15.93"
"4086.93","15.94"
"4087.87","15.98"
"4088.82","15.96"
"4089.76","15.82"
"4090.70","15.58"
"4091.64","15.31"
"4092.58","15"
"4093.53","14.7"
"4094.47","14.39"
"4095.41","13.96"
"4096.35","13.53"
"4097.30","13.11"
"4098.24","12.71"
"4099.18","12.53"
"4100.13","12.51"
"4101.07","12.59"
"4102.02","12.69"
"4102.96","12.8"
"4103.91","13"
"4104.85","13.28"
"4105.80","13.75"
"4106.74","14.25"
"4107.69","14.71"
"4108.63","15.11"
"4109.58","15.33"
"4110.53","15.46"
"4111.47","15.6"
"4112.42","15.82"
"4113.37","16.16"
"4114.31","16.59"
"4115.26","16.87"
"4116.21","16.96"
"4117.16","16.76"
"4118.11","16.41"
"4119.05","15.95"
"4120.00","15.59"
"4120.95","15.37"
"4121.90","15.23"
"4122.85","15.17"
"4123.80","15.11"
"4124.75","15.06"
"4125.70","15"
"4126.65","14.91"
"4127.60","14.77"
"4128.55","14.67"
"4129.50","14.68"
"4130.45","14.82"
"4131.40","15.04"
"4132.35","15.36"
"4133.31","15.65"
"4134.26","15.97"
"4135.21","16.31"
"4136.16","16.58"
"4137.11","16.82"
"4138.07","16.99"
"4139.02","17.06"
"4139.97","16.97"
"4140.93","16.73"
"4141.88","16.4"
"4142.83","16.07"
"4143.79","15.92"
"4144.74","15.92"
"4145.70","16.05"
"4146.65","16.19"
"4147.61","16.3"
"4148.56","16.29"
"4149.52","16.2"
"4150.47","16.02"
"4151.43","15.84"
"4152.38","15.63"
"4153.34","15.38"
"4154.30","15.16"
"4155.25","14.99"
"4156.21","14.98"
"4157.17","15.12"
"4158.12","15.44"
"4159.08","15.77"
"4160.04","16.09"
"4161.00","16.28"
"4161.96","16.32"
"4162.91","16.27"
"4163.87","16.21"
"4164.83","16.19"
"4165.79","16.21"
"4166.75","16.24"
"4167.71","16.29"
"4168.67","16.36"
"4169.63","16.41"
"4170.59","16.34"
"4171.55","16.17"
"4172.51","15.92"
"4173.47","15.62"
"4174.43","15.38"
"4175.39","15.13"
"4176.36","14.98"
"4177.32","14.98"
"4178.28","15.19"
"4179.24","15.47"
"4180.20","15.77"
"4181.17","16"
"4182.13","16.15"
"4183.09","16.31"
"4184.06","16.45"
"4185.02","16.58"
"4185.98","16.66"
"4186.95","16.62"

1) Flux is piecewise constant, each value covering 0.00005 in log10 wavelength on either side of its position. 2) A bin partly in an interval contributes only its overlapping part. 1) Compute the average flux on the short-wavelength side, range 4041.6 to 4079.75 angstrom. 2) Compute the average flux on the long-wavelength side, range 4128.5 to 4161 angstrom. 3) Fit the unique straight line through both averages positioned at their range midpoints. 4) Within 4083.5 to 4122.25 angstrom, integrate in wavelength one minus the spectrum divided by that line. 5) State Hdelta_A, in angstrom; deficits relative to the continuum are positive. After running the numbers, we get 2.6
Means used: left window 16.1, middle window 14.9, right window 15.9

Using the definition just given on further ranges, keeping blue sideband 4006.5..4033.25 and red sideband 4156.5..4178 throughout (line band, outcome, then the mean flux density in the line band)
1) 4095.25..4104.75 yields 1.9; 12.9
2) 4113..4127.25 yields 0.2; 15.8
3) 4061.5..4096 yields 0.5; 15.9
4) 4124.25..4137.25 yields 0.5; 15.4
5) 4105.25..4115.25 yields 0.5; 15.3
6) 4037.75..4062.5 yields 0.2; 16.2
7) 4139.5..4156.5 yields 0.0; 16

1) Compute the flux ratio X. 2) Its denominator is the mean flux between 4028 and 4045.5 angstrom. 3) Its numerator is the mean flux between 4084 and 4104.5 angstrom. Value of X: 0.87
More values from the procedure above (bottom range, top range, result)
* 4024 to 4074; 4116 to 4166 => 0.97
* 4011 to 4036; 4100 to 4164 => 0.94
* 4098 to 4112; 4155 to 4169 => 1.16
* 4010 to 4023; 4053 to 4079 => 0.97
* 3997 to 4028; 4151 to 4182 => 0.96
